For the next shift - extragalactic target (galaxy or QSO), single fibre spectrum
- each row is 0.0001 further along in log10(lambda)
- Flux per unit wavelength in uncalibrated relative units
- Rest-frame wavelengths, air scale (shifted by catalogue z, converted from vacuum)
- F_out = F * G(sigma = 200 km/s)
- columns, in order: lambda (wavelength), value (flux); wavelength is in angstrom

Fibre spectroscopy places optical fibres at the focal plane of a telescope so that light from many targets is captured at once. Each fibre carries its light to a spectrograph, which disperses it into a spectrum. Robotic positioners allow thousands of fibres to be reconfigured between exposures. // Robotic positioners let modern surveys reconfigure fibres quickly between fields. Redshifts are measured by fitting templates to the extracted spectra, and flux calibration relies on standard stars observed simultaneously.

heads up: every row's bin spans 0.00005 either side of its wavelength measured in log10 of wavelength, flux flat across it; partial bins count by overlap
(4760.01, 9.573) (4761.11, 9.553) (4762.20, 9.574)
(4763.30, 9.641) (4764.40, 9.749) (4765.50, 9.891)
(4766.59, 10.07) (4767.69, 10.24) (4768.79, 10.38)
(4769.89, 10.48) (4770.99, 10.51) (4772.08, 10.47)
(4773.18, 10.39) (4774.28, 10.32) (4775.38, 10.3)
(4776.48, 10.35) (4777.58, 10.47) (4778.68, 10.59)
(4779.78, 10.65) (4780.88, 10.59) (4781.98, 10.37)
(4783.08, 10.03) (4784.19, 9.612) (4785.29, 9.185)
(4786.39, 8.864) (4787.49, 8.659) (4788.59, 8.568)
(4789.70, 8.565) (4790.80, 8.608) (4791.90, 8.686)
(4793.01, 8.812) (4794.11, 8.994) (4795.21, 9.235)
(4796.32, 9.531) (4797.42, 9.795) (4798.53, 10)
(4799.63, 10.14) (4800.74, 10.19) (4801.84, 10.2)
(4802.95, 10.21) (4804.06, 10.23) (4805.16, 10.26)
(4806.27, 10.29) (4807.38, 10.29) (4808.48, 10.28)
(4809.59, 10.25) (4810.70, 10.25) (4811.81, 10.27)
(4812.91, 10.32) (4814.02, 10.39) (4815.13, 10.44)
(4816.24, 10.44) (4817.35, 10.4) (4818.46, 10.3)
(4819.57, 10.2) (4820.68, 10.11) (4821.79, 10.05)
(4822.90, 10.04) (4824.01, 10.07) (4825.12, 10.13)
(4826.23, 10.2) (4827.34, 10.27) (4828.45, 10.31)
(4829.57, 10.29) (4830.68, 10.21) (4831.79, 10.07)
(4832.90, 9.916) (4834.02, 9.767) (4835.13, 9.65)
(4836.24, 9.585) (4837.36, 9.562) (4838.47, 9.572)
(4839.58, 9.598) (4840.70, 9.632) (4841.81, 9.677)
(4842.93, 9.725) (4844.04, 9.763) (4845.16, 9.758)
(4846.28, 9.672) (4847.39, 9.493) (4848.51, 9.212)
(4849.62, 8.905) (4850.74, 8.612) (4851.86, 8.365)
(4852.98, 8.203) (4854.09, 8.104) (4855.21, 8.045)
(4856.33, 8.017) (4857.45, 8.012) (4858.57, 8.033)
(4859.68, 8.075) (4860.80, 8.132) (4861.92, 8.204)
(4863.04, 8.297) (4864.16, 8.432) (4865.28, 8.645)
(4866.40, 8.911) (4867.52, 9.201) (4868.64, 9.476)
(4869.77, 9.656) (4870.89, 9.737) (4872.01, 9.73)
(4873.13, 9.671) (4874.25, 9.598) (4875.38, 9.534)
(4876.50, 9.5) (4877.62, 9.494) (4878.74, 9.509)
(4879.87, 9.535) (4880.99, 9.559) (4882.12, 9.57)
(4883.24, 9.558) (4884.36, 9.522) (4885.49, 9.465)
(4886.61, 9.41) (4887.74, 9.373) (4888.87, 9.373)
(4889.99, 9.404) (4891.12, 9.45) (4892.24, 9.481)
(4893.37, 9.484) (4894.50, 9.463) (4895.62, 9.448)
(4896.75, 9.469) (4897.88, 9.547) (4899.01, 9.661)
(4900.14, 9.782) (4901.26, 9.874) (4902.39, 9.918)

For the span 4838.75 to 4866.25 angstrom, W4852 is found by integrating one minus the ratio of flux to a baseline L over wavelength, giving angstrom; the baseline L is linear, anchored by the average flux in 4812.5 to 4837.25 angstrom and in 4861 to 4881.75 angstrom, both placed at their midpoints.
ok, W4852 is 2.4 angstrom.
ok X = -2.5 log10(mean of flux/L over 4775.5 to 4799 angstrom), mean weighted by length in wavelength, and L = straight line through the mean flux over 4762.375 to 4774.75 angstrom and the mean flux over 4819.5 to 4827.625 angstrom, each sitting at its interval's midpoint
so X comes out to 0.07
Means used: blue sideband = 10.2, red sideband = 10.1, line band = 9.54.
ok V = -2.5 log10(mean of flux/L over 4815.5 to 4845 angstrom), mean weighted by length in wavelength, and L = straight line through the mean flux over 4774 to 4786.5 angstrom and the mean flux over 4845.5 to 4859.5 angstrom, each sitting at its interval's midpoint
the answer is -0.11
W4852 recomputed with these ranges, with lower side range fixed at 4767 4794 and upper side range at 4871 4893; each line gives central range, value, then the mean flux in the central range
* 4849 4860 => 1.5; 8.25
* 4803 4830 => -1.5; 10.3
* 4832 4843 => 0.0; 9.68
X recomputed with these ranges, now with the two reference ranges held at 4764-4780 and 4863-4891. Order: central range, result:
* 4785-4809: 0.06 mag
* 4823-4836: -0.03 mag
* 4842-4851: 0.03 mag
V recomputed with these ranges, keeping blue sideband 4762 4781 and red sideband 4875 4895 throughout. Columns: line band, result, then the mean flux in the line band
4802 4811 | -0.02 mag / 10.2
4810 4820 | -0.04 mag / 10.3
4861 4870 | 0.10 mag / 8.79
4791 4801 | 0.07 mag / 9.43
